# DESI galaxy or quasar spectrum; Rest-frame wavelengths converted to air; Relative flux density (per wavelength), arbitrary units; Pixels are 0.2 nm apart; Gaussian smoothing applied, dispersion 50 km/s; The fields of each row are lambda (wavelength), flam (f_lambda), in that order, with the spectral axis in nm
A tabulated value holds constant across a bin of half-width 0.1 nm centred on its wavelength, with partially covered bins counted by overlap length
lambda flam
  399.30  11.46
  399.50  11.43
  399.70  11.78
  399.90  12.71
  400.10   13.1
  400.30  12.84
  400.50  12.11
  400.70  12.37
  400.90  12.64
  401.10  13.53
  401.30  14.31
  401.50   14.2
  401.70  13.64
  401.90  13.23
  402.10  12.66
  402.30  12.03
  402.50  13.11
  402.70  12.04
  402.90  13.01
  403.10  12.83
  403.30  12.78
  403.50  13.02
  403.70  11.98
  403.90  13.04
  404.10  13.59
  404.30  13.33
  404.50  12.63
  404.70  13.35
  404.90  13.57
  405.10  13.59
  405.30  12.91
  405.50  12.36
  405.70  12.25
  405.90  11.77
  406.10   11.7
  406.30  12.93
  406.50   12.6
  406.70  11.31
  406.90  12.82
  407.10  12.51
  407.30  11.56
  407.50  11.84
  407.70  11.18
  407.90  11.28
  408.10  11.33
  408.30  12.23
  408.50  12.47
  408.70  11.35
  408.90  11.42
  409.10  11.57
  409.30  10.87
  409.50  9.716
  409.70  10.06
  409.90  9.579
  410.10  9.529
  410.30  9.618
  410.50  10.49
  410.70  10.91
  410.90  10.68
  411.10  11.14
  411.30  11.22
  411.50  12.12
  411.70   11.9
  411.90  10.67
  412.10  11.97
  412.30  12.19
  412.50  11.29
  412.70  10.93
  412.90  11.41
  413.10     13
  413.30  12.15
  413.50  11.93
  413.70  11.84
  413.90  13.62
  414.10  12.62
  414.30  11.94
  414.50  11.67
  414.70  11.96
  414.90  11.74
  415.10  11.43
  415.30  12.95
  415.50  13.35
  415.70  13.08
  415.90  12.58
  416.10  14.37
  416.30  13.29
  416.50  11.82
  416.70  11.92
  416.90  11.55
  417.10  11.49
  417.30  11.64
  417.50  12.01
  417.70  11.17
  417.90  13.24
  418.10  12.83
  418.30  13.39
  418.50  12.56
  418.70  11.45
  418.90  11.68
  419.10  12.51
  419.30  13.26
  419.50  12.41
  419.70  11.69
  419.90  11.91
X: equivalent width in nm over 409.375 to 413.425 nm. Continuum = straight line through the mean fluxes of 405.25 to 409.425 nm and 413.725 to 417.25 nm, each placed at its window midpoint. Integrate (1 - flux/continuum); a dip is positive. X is 0.37 nm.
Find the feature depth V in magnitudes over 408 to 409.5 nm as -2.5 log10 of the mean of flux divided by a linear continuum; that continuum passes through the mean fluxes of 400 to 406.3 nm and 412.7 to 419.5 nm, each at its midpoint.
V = 0.11 mag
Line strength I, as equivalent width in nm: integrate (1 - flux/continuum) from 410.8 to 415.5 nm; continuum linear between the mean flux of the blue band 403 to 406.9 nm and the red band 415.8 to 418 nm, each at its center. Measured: 0.20 nm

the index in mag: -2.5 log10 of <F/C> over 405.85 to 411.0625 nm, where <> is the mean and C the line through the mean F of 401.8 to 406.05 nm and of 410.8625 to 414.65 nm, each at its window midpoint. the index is 0.095 mag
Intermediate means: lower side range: 12.8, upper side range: 11.8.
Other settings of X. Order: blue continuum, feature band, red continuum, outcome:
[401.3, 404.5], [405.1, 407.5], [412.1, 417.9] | 0.091 nm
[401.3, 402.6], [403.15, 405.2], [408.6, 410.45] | -0.113 nm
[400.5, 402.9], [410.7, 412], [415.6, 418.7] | 0.143 nm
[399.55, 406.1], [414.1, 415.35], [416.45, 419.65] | 0.037 nm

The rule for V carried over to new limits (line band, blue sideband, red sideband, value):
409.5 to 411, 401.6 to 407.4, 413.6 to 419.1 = 0.23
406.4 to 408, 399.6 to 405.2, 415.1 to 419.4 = 0.08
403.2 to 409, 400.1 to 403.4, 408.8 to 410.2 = -0.08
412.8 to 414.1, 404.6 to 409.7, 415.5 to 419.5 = -0.01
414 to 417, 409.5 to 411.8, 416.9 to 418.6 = -0.06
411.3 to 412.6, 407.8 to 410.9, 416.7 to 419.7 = -0.04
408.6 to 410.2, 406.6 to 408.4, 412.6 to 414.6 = 0.13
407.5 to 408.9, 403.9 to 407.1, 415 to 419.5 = 0.09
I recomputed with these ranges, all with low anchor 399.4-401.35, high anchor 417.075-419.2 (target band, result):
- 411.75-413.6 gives 0.09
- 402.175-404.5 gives -0.04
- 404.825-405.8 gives -0.03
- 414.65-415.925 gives -0.02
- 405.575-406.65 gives 0.02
